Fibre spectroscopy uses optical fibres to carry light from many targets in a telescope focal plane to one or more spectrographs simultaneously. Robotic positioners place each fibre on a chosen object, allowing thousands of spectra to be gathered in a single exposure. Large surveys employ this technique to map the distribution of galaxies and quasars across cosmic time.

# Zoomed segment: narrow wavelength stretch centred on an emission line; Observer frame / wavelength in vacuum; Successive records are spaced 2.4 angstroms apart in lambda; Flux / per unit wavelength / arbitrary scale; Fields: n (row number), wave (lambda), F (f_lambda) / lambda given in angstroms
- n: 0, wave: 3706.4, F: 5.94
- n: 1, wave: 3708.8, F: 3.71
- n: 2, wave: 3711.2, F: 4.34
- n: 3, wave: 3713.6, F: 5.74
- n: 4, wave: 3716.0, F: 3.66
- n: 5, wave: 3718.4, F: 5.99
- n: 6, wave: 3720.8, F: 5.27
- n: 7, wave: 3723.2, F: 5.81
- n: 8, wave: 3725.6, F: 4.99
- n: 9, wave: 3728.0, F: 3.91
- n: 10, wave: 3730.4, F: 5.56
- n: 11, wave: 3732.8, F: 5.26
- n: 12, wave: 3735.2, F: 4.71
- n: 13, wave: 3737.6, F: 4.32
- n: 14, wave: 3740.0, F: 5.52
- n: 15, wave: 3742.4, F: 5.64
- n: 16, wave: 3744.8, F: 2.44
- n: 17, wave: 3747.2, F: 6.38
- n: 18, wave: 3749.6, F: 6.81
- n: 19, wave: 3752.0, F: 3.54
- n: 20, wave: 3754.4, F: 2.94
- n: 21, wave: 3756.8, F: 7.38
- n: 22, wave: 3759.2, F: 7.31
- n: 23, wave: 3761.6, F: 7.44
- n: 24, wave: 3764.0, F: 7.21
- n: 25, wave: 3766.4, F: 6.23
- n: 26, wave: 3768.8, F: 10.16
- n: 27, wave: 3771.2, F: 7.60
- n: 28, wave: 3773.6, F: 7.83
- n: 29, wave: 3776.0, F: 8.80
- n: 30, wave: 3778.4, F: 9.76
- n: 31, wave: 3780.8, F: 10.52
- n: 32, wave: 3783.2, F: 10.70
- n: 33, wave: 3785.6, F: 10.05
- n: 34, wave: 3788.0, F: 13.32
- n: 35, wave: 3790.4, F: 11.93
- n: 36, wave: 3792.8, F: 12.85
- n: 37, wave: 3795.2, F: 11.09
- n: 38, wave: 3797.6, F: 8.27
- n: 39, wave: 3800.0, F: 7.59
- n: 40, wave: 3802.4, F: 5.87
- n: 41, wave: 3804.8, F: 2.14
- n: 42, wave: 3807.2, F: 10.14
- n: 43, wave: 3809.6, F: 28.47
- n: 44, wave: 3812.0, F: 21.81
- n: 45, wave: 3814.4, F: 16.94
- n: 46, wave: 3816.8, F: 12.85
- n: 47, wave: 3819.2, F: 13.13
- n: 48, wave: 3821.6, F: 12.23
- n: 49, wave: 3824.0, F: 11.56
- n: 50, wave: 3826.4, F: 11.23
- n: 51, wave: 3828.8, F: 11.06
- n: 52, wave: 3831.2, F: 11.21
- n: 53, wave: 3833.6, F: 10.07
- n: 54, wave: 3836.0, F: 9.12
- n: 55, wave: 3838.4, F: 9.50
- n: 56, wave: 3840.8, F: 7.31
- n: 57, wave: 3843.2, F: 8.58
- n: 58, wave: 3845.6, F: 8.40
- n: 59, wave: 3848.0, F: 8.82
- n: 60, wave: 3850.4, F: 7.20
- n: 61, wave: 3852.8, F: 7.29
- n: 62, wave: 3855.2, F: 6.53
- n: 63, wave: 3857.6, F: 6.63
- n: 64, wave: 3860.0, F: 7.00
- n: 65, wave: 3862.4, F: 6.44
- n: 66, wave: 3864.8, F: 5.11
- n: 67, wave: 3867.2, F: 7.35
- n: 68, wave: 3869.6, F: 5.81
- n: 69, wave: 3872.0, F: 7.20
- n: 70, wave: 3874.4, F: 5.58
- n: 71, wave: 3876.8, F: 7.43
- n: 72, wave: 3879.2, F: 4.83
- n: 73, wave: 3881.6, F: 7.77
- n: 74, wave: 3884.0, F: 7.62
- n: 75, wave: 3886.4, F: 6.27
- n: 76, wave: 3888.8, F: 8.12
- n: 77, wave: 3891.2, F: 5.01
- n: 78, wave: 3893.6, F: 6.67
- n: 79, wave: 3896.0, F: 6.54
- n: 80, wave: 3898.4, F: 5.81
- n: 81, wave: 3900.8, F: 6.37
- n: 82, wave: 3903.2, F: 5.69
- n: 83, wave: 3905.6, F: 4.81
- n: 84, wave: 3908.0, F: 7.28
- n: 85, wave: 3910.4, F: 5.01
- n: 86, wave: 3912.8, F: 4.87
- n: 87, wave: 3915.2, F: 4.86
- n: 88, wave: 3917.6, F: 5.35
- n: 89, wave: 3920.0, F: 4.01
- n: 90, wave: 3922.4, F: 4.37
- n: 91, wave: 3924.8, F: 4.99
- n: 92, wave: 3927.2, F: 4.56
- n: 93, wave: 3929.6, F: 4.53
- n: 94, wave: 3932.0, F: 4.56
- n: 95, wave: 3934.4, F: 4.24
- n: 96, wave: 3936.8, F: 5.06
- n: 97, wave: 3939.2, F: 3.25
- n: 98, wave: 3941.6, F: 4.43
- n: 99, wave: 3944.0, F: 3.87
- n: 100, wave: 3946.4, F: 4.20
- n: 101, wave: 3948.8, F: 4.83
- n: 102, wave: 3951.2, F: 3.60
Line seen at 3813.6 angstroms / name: Lyman alpha 1216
